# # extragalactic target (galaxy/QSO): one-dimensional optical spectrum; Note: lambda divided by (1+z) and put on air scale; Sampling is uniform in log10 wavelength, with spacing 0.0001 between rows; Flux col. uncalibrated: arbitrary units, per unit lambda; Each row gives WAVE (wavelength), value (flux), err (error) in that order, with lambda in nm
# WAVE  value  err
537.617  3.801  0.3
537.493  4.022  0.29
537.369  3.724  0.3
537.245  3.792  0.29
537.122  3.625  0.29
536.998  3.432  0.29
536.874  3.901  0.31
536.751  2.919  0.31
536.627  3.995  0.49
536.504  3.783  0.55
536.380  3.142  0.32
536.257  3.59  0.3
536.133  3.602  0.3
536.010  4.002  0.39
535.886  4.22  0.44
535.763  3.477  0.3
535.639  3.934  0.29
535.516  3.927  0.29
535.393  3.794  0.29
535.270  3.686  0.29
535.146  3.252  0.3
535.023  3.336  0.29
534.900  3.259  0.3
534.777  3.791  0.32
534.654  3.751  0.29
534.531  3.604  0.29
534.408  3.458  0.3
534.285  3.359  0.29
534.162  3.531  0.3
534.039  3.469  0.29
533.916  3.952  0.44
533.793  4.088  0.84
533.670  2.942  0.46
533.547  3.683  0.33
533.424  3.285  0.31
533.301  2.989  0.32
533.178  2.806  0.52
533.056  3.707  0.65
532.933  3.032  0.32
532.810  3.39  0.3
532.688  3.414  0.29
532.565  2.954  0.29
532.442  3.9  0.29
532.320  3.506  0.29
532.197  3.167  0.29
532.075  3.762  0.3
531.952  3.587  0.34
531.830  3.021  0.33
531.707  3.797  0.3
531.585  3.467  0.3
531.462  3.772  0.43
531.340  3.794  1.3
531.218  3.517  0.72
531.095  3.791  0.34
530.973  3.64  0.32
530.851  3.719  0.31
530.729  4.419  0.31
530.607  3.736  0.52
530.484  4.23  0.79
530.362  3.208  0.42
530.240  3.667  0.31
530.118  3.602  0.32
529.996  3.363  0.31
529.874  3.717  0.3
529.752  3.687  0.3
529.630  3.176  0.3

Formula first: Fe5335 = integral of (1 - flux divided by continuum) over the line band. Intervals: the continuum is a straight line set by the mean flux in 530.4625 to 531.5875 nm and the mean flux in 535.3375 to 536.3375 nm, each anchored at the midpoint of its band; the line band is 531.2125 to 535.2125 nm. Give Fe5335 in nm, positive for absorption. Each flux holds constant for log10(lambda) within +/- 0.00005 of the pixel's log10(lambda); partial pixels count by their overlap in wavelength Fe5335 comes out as 0.36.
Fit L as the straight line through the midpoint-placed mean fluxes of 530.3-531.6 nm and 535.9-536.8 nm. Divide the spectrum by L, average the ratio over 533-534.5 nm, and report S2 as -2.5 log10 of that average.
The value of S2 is 0.07 mag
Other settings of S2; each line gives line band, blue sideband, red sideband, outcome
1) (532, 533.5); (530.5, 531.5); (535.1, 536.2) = 0.14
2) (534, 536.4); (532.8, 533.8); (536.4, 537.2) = -0.05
